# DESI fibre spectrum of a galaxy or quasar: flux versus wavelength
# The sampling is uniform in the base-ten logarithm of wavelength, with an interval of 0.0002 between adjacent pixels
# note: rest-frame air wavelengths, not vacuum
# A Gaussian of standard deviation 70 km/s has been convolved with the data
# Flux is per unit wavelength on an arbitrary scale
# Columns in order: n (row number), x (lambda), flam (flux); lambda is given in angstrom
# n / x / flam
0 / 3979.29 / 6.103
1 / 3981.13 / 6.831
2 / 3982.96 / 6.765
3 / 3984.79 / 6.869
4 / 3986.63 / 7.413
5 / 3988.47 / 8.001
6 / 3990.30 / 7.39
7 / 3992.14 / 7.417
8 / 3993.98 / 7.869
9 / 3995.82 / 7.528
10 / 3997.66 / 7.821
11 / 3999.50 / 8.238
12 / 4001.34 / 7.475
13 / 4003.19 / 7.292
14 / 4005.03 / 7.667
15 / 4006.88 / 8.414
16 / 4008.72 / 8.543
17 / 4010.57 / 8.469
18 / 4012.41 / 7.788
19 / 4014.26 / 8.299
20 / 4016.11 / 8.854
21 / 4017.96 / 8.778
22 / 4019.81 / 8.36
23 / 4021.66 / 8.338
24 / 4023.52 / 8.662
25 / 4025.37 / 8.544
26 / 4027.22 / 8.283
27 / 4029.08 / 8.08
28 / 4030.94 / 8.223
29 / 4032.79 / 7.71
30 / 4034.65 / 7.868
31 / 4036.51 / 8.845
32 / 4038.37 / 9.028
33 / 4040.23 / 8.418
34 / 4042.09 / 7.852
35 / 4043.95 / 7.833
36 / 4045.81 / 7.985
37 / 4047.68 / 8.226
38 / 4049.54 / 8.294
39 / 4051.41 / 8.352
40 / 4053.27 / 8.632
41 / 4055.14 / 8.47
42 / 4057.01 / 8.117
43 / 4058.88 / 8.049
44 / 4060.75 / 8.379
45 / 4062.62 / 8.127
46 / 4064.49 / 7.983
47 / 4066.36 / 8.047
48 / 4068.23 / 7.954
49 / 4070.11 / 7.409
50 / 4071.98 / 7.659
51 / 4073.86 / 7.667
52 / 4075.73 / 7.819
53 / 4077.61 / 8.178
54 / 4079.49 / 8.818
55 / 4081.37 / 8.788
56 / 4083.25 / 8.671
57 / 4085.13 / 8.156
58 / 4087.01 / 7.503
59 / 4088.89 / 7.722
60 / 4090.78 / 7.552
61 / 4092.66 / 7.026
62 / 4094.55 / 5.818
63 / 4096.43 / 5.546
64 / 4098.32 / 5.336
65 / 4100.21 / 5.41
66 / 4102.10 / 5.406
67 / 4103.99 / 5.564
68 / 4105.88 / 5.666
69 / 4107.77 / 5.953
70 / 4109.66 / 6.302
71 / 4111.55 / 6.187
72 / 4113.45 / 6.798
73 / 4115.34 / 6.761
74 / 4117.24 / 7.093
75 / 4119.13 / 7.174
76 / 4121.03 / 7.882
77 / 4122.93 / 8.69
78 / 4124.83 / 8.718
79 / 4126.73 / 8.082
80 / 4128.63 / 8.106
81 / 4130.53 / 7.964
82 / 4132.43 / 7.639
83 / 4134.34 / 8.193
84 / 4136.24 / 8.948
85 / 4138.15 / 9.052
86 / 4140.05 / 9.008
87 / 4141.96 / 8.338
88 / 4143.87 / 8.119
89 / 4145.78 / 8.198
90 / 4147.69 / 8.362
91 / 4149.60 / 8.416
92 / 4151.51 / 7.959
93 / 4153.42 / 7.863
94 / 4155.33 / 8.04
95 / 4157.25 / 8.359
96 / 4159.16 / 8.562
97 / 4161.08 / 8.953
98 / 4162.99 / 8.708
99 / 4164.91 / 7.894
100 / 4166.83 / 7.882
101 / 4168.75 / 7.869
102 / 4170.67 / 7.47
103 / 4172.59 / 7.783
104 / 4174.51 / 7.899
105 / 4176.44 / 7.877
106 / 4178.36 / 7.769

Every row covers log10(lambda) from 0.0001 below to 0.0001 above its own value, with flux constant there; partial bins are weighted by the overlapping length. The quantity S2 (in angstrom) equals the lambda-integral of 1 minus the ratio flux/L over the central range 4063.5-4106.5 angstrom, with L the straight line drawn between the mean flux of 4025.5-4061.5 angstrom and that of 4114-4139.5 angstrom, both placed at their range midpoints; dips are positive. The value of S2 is 4.9 angstrom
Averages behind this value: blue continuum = 8.25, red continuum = 8.02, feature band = 7.21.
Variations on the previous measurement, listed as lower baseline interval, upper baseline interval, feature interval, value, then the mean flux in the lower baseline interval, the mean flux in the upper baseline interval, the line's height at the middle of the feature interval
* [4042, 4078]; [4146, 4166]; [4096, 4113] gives 5.05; 8.05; 8.31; 8.17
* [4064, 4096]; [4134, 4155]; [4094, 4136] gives 6.46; 7.77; 8.4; 8.11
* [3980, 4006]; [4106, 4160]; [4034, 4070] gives -2.81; 7.46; 7.85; 7.62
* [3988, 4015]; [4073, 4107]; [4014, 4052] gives -3.76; 7.88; 7.03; 7.58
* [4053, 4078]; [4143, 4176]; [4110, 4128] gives 1.39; 8.02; 8.13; 8.08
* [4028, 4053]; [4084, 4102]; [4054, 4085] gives -3.41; 8.22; 6.63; 7.34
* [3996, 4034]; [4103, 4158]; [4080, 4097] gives 0.83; 8.18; 7.7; 7.88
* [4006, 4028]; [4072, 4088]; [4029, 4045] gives 0.28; 8.45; 8.17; 8.36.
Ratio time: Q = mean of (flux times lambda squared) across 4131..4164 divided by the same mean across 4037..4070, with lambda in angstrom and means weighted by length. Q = 1.07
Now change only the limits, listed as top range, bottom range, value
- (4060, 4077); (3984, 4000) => 1.08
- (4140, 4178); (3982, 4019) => 1.12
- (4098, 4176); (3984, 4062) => 1.00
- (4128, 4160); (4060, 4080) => 1.08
